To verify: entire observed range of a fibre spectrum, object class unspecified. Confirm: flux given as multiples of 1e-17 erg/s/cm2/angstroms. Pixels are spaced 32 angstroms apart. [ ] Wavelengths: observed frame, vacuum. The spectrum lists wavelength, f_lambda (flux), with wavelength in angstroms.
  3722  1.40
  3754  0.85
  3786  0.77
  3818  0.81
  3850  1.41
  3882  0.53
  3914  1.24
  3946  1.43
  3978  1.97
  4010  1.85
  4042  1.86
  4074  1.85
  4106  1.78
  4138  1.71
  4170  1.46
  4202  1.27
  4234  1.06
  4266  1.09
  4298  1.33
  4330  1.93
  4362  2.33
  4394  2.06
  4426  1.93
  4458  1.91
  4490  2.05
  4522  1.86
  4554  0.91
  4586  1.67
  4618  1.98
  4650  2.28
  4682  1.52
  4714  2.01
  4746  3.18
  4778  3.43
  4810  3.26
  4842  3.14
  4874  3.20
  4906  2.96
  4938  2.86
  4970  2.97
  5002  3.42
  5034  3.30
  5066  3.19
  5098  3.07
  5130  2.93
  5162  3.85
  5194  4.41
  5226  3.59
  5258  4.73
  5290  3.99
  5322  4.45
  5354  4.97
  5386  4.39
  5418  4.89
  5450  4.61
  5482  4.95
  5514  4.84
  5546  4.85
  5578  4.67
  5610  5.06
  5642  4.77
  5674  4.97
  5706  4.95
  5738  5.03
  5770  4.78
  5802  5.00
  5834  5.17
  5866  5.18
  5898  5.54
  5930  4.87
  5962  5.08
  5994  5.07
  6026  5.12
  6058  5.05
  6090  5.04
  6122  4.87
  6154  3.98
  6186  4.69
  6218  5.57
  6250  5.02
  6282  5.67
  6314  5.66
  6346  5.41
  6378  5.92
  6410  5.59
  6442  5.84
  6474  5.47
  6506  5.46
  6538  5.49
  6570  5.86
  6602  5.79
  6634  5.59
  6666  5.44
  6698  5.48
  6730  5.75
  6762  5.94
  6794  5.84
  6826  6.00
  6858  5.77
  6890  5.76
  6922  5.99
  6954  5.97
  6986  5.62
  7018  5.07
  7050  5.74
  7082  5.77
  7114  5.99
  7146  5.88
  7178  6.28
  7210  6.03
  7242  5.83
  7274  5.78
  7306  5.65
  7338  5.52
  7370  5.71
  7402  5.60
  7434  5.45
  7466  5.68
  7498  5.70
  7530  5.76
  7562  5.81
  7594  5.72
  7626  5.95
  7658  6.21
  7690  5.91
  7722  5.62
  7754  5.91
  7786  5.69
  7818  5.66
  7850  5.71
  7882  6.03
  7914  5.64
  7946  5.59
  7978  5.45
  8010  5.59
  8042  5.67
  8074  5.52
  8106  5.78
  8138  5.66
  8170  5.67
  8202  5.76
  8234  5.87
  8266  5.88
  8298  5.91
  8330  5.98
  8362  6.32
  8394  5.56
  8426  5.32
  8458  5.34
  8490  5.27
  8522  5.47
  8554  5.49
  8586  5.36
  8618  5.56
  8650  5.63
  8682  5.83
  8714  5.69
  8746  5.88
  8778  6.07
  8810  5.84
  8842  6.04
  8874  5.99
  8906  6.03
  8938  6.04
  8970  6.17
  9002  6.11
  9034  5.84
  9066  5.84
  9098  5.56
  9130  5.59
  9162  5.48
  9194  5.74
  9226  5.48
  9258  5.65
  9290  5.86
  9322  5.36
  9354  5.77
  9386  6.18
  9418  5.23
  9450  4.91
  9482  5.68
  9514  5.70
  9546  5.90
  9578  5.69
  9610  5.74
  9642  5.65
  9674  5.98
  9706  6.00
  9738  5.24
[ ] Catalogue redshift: 0.189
